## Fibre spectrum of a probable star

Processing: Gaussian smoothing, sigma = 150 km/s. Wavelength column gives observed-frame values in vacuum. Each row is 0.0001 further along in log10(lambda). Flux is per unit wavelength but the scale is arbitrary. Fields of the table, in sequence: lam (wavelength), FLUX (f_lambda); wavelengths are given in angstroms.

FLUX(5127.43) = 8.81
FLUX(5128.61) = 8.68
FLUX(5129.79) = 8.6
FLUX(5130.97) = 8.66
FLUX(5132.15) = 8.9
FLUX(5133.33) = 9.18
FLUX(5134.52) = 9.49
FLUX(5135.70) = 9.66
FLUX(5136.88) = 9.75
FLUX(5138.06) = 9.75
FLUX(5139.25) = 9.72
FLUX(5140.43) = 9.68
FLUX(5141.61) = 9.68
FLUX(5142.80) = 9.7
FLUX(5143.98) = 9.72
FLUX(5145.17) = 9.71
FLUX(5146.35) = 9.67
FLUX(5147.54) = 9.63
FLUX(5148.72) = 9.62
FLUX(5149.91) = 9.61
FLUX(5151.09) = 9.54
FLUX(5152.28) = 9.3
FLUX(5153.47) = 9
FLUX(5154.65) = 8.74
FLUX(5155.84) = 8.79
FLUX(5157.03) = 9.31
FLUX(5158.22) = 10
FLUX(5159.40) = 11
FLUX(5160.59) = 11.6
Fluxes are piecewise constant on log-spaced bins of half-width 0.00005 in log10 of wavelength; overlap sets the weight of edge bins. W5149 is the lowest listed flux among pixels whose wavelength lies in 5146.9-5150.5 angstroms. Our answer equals 9.61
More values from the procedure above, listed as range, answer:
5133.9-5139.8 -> 9.49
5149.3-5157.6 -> 8.74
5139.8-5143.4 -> 9.68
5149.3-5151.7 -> 9.54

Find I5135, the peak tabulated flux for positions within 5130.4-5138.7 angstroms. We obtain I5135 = 9.75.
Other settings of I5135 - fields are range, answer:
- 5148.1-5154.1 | 9.62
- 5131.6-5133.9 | 9.18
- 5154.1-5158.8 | 10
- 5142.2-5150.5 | 9.72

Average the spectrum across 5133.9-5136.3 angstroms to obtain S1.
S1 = 9.56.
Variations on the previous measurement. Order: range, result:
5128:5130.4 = 8.65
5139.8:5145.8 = 9.71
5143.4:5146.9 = 9.7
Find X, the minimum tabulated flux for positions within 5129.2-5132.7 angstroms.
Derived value 8.6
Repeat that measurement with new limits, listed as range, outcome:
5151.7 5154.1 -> 9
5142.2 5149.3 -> 9.62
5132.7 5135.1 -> 9.18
